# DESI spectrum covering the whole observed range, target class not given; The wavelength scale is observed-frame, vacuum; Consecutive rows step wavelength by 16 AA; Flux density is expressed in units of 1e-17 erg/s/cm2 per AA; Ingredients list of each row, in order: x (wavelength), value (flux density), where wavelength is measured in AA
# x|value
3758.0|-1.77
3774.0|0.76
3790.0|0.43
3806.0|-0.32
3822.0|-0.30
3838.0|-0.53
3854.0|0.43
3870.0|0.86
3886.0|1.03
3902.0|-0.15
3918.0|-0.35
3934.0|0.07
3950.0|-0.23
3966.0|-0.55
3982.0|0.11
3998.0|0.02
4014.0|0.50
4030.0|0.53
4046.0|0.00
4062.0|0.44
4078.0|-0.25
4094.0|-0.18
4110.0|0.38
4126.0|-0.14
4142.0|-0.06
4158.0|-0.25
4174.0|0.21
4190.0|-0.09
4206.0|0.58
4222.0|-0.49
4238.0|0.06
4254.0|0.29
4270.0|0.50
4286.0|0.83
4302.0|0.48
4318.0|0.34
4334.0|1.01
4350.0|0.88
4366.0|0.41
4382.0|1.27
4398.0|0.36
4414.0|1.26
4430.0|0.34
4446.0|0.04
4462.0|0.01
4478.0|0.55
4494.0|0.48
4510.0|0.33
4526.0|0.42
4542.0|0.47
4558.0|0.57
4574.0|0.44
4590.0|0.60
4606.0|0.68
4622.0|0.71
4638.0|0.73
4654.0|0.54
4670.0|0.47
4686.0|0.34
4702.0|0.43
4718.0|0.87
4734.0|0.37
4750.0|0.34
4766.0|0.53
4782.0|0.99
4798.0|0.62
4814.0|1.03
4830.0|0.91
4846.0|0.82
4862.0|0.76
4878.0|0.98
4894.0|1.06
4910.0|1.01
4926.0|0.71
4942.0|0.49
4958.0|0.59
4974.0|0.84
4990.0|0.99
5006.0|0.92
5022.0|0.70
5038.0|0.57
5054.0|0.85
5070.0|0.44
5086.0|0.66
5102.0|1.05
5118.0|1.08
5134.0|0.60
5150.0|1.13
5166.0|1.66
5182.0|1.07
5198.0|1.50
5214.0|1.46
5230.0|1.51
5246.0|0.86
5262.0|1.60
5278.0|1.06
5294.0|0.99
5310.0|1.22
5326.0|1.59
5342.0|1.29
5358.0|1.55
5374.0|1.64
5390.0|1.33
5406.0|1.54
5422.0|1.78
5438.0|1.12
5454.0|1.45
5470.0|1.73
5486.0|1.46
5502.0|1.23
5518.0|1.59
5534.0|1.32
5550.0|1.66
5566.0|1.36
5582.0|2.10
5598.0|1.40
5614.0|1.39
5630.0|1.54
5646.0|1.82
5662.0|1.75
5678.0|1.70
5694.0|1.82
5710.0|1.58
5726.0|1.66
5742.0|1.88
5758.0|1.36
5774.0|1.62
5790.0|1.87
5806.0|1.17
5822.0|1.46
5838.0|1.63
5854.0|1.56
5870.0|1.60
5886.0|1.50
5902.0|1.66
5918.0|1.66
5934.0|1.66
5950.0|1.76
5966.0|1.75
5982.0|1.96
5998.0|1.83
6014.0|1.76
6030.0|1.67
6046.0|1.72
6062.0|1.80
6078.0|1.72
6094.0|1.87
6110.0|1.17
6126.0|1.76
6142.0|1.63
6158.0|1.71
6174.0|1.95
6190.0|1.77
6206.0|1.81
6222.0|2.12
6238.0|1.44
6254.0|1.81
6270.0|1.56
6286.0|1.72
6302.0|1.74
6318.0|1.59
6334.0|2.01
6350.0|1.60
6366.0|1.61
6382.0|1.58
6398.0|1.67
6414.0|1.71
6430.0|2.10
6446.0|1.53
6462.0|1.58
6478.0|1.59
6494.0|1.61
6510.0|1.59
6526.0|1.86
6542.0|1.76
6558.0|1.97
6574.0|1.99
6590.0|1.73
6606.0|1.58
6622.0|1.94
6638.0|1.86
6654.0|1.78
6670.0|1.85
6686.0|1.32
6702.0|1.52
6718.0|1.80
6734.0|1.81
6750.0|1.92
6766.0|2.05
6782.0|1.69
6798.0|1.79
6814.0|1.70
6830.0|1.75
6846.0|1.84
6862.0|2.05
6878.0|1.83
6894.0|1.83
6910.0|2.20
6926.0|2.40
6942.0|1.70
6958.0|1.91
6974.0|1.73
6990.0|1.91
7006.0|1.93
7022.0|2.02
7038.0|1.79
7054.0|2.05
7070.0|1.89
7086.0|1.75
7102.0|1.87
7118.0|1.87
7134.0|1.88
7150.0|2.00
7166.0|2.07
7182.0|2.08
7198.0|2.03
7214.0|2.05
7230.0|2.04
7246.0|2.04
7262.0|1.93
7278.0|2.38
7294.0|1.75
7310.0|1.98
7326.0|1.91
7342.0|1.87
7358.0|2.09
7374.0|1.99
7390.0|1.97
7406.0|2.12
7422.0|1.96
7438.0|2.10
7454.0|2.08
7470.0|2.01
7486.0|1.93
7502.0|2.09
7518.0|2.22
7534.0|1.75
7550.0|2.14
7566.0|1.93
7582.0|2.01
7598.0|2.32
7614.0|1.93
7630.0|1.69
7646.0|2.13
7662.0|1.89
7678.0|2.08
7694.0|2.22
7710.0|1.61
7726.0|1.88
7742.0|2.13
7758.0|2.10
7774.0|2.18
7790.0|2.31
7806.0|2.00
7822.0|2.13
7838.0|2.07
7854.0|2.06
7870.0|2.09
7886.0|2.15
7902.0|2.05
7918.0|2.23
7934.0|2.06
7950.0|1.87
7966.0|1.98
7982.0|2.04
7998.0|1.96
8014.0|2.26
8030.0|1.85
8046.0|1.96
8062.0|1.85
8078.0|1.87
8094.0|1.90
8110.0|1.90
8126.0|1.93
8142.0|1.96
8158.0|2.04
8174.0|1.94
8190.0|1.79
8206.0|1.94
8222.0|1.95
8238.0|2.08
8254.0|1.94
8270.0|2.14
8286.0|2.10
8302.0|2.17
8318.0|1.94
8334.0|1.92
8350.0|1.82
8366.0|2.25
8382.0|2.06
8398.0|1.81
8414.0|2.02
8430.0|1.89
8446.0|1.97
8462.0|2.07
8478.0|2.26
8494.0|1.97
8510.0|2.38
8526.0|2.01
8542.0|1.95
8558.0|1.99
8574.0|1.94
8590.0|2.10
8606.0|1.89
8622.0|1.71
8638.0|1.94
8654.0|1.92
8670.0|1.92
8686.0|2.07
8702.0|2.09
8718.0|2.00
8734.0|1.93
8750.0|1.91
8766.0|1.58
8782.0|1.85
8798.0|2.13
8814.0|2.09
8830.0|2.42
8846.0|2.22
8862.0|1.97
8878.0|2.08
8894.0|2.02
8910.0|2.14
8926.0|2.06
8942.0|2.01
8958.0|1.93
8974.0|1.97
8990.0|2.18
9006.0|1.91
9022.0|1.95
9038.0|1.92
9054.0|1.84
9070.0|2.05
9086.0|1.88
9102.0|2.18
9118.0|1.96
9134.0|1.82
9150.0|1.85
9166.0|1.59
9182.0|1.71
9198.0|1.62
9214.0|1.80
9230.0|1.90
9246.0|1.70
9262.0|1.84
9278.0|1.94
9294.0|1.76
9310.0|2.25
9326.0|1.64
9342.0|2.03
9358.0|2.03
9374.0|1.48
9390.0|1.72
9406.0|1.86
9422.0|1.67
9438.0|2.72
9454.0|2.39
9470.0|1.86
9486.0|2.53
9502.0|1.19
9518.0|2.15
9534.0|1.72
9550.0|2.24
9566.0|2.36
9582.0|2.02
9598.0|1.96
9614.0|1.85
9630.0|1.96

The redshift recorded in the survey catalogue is 0.29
